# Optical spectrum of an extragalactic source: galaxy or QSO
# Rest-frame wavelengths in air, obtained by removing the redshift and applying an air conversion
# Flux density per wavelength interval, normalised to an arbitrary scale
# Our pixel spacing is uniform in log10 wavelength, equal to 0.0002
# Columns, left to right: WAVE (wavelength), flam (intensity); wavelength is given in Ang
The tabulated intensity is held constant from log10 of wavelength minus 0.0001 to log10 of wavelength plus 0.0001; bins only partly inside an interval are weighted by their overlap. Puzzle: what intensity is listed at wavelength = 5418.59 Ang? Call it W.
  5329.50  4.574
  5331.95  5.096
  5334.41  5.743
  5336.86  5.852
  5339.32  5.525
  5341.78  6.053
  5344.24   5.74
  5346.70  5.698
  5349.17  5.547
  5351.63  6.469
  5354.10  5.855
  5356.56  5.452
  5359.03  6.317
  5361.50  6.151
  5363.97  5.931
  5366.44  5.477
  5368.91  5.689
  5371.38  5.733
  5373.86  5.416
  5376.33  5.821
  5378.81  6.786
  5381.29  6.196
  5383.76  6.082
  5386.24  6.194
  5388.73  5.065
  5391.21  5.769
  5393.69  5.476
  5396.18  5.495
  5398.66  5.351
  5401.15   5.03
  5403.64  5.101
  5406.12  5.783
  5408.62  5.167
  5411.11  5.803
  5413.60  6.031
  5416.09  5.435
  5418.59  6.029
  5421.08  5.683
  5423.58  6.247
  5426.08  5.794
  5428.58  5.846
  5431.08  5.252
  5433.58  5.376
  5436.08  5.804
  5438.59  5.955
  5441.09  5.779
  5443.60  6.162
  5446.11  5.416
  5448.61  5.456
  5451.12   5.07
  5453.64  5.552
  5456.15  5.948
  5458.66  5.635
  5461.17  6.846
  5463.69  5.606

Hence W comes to 6.029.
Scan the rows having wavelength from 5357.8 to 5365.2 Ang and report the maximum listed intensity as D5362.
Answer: 6.317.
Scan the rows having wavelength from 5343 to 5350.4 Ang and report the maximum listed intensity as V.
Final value 5.74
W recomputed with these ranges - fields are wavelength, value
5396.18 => 5.495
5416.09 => 5.435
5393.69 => 5.476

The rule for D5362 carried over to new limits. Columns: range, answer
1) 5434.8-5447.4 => 6.162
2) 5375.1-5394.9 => 6.786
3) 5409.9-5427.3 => 6.247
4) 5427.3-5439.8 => 5.955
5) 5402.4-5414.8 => 6.031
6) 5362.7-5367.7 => 5.931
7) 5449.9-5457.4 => 5.948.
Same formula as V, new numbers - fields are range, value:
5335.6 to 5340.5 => 5.852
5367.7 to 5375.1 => 5.733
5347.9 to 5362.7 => 6.469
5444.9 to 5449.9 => 5.456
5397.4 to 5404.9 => 5.351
